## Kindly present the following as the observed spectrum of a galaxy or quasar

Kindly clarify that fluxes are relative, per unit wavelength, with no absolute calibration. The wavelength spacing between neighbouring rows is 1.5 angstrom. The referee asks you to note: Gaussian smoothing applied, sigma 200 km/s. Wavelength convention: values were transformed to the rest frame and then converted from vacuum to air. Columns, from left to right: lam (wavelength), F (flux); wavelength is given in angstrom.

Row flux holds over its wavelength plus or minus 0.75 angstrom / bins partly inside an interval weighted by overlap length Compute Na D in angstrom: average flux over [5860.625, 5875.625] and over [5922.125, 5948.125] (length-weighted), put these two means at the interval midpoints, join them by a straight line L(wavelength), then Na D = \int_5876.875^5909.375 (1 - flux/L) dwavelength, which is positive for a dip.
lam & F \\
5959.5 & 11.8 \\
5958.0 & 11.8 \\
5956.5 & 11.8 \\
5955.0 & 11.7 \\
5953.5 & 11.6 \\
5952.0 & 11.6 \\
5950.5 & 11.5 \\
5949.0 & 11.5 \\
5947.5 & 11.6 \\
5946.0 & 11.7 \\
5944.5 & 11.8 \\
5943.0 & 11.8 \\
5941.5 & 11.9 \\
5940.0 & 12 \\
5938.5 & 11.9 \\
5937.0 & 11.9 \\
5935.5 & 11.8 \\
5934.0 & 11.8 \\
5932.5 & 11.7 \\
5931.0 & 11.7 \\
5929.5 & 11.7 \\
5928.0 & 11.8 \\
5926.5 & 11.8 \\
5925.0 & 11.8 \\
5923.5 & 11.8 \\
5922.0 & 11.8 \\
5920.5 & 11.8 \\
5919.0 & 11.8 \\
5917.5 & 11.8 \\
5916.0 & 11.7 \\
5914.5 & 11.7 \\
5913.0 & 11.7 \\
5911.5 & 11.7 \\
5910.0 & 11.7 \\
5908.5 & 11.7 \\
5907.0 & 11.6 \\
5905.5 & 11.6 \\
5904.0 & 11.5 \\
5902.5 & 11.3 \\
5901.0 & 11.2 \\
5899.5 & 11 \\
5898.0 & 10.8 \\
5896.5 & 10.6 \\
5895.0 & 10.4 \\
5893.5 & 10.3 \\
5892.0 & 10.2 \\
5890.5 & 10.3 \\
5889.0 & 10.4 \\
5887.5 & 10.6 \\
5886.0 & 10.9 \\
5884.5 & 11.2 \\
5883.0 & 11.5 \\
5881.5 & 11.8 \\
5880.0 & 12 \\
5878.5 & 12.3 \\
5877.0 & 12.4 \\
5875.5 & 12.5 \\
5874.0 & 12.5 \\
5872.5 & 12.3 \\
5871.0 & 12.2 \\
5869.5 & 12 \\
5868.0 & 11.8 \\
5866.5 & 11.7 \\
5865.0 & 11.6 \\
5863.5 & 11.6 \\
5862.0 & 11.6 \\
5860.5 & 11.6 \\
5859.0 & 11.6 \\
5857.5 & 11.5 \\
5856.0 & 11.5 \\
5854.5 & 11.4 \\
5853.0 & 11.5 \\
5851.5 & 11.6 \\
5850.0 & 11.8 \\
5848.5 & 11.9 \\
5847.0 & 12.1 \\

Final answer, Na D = 2.04 angstrom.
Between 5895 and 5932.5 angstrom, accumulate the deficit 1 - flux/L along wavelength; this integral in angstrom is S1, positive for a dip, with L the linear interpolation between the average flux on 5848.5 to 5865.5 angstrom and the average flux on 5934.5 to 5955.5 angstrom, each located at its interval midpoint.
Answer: 0.4 angstrom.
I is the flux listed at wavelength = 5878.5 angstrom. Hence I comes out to 12.3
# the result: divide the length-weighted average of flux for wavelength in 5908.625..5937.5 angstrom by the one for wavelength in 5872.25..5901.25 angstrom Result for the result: 1.05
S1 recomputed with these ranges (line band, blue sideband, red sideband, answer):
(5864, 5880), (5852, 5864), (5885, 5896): -1.5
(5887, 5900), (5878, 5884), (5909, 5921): 1.4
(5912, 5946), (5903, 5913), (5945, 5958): -0.5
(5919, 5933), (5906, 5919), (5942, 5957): -0.1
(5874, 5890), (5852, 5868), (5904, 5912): 0.0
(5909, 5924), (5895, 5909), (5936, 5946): -0.4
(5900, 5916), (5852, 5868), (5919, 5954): 0.2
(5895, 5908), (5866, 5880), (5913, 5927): 0.8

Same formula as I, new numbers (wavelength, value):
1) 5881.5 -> 11.8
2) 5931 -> 11.7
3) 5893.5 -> 10.3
